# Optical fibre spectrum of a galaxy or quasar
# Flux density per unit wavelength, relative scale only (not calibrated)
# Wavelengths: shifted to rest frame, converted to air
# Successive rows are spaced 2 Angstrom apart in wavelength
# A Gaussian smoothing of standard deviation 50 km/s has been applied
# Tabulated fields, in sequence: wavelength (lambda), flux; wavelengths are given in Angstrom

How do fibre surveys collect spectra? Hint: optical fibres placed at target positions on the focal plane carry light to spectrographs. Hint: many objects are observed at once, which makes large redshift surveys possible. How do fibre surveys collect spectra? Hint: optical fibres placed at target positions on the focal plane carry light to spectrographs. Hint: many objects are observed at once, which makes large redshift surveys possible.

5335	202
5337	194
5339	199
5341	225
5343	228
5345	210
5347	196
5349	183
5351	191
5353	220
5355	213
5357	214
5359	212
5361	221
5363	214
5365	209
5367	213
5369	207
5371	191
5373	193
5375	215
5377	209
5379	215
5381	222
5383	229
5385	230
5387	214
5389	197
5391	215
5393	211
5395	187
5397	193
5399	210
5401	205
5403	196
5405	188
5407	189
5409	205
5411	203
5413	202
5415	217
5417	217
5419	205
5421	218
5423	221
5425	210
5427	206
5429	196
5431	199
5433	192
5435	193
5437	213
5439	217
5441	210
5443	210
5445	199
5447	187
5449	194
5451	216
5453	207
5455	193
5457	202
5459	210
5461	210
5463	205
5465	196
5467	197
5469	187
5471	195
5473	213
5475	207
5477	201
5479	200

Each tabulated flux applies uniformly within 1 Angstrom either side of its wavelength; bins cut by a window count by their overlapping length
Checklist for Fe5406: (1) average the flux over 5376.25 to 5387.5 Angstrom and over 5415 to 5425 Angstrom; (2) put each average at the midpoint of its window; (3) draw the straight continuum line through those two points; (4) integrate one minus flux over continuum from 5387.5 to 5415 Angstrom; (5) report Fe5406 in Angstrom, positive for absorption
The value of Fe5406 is 2.1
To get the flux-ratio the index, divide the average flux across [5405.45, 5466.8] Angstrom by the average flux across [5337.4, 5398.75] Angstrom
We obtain 1.0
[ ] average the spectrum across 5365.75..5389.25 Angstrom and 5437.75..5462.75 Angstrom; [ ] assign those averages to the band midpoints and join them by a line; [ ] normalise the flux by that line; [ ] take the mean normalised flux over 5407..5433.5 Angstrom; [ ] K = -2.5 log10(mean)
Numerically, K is 0.01 mag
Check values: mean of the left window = 212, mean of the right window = 205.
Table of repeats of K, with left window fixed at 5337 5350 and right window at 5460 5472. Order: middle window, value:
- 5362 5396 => -0.03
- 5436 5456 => -0.03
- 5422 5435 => -0.01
